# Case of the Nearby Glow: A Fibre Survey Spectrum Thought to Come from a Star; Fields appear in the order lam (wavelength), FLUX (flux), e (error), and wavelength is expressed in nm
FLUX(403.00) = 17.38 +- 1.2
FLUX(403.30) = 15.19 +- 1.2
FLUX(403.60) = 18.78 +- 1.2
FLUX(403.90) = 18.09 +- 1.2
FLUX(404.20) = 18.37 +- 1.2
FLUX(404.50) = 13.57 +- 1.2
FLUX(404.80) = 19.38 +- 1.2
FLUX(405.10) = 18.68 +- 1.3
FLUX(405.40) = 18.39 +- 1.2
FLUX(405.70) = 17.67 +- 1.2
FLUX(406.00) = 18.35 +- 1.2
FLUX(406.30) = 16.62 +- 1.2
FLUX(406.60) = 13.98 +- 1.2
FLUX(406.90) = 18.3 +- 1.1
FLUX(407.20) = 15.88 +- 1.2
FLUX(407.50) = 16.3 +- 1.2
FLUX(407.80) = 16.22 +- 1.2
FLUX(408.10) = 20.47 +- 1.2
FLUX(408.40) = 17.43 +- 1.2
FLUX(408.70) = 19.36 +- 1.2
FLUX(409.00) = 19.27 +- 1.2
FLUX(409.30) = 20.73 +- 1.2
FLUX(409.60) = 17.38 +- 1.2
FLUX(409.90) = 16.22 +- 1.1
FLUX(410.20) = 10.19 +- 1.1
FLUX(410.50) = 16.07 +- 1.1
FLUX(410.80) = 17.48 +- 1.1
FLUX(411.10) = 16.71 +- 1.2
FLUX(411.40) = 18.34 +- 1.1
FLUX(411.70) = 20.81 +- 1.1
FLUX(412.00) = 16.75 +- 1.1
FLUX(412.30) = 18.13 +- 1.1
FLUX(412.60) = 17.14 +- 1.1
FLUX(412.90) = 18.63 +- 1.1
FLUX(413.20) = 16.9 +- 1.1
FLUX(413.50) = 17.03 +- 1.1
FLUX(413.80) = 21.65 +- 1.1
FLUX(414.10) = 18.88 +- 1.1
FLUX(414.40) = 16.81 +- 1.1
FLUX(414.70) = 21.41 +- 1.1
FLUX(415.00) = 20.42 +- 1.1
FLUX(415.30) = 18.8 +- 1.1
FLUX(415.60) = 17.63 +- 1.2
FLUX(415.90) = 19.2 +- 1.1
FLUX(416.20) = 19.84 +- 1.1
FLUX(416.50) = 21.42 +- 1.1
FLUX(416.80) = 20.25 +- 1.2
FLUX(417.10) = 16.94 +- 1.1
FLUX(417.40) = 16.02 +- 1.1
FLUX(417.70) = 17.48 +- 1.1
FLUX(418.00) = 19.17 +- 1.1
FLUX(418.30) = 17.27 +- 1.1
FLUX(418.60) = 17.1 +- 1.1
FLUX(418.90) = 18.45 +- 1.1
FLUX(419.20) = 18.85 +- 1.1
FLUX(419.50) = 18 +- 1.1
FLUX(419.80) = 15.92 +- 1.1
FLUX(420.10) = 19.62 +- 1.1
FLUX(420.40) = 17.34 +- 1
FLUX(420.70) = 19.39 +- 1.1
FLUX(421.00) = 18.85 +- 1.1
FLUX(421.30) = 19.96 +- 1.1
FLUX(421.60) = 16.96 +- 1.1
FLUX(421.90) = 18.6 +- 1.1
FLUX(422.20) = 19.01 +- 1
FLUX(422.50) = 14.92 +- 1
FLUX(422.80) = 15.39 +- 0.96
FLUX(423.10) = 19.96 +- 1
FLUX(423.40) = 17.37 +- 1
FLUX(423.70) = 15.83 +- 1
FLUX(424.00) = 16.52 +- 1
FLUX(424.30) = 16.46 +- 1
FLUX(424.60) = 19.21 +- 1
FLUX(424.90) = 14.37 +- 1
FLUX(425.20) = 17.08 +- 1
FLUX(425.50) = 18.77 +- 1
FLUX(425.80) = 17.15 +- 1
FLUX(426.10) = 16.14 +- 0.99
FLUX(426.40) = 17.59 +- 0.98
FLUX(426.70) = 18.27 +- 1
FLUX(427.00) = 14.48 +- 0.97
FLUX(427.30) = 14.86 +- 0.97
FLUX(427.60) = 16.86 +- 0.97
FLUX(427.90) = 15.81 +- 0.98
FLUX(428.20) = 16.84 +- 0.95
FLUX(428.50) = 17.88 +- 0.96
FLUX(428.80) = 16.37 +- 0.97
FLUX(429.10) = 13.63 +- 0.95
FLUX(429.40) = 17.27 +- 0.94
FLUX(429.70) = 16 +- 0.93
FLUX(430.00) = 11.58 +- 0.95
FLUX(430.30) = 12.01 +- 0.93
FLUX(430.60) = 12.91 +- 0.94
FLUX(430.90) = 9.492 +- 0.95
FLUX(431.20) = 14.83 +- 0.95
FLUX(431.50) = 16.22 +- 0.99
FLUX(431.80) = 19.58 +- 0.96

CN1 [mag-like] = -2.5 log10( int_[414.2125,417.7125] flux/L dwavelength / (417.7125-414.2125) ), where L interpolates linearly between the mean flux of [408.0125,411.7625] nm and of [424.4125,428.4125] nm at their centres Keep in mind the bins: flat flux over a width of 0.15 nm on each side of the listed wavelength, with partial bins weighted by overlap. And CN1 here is -0.097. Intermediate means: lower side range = 17.6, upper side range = 16.7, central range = 18.9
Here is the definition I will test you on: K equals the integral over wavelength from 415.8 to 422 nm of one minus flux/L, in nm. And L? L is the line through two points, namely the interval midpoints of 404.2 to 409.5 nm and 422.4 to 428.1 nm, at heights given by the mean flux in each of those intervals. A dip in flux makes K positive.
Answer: -0.49 nm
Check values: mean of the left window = 17.7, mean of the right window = 16.7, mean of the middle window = 18.4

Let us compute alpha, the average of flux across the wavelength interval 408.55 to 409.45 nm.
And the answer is 19.8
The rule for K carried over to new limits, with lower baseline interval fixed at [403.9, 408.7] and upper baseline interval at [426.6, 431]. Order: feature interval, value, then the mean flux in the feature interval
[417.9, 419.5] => -0.21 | 18.1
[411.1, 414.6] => -0.33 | 18.3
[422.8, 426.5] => -0.41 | 17.1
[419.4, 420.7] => -0.16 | 17.9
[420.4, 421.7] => -0.24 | 18.7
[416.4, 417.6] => -0.17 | 18.5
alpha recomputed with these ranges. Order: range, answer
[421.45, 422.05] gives 17.8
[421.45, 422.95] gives 17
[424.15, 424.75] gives 17.8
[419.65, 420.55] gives 17.6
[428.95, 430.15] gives 14.6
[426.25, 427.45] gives 16.3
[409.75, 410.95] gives 15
